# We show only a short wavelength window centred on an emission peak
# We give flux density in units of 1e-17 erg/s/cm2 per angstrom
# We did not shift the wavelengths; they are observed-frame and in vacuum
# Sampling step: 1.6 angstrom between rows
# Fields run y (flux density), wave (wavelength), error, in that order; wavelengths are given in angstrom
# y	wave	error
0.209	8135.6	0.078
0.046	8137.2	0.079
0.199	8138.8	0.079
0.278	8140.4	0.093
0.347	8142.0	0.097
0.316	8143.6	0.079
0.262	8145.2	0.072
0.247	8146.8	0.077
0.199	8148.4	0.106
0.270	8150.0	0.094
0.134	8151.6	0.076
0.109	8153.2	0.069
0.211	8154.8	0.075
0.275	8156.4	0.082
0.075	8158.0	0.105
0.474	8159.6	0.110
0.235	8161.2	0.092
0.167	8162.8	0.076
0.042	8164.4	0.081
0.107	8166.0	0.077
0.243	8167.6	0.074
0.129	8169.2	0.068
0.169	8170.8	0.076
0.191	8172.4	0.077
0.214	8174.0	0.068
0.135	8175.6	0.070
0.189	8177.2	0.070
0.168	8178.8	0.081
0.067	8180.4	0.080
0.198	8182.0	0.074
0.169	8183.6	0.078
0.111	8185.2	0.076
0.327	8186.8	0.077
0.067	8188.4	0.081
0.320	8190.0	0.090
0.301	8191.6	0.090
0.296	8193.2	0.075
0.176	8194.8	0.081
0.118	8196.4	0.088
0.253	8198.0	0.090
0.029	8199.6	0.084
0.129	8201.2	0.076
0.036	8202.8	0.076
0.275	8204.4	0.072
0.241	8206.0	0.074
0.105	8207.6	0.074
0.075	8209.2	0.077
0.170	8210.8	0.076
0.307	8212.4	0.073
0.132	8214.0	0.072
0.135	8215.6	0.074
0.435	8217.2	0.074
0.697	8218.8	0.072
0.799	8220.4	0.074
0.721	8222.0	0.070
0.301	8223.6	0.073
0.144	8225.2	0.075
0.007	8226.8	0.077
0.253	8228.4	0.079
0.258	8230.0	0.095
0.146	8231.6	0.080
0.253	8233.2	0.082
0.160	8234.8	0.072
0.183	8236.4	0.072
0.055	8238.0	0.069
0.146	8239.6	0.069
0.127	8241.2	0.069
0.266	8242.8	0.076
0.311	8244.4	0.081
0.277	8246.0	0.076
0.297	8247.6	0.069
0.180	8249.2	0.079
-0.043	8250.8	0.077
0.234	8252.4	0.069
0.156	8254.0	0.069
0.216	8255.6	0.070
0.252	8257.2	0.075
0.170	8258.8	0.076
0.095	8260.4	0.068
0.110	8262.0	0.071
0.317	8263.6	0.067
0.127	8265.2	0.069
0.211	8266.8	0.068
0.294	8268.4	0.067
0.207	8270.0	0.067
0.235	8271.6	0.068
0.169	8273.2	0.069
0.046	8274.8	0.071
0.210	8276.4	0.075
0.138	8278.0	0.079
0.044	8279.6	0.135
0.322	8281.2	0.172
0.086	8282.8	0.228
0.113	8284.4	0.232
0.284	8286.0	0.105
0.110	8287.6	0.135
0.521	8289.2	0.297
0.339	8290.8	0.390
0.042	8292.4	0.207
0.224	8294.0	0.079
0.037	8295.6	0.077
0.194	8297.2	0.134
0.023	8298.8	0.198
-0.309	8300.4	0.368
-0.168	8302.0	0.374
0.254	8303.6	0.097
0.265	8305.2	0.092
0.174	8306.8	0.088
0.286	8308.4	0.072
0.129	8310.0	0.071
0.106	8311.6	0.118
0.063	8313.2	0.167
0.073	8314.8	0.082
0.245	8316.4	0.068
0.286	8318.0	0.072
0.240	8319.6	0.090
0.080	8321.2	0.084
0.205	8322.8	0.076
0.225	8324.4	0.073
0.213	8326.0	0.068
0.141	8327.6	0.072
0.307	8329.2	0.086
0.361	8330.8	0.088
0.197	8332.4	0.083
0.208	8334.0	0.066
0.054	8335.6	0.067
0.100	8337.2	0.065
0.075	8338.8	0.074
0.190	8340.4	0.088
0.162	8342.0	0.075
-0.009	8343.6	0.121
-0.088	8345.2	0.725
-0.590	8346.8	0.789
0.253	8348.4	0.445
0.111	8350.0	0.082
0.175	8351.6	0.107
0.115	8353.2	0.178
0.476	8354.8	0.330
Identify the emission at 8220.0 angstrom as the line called H-gamma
